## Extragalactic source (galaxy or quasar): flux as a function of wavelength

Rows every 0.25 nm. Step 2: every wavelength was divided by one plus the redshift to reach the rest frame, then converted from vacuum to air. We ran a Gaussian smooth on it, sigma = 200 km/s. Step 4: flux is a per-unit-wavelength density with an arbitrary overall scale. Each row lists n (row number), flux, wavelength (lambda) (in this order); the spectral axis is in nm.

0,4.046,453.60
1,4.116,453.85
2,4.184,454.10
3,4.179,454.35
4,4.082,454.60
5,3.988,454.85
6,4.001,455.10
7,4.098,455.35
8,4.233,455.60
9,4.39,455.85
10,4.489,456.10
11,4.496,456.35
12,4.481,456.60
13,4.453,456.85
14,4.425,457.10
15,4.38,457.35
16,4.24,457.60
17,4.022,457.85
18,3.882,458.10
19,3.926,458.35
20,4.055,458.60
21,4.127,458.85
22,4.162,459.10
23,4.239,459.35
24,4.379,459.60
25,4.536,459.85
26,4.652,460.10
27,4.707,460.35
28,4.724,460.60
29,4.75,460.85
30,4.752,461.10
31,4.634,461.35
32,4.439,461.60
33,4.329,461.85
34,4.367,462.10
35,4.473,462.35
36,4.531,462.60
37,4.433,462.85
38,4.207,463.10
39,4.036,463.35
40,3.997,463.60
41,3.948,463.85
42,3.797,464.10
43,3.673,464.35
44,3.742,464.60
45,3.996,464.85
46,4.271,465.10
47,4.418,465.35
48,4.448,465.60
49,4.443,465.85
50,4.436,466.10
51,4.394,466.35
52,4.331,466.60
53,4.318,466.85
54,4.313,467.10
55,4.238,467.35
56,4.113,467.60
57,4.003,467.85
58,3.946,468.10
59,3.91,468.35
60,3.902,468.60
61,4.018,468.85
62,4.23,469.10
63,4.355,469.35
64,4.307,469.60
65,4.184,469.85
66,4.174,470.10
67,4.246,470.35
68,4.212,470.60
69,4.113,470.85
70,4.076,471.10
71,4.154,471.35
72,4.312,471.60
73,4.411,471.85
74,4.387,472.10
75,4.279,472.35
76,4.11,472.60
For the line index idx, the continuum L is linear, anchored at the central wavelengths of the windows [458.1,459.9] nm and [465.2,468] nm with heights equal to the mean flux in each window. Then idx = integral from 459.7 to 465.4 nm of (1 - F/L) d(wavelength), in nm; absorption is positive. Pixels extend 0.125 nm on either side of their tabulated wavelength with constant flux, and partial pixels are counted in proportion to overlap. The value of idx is -0.12 nm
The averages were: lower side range 4.17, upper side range 4.31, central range 4.32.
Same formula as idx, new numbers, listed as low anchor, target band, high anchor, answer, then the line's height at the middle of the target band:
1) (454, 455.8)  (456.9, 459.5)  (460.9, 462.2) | 0.10 nm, 4.32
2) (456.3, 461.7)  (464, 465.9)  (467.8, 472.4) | 0.08 nm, 4.27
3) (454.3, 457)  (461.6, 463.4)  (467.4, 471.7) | -0.07 nm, 4.2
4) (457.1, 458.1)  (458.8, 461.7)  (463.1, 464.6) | -0.32 nm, 4.07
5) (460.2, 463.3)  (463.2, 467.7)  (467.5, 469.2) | 0.07 nm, 4.23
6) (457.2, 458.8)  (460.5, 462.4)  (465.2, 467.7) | -0.17 nm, 4.2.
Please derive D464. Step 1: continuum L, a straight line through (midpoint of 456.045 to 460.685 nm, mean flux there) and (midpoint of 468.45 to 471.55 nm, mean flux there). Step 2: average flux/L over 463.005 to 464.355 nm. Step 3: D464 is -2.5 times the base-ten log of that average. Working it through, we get 0.078 mag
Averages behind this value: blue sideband 4.33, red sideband 4.17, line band 3.96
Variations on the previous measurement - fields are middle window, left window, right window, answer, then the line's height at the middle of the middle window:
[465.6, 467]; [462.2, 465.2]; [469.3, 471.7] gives -0.06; 4.14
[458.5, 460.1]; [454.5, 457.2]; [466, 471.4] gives -0.01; 4.26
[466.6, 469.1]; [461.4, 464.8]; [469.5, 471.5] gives 0.02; 4.17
